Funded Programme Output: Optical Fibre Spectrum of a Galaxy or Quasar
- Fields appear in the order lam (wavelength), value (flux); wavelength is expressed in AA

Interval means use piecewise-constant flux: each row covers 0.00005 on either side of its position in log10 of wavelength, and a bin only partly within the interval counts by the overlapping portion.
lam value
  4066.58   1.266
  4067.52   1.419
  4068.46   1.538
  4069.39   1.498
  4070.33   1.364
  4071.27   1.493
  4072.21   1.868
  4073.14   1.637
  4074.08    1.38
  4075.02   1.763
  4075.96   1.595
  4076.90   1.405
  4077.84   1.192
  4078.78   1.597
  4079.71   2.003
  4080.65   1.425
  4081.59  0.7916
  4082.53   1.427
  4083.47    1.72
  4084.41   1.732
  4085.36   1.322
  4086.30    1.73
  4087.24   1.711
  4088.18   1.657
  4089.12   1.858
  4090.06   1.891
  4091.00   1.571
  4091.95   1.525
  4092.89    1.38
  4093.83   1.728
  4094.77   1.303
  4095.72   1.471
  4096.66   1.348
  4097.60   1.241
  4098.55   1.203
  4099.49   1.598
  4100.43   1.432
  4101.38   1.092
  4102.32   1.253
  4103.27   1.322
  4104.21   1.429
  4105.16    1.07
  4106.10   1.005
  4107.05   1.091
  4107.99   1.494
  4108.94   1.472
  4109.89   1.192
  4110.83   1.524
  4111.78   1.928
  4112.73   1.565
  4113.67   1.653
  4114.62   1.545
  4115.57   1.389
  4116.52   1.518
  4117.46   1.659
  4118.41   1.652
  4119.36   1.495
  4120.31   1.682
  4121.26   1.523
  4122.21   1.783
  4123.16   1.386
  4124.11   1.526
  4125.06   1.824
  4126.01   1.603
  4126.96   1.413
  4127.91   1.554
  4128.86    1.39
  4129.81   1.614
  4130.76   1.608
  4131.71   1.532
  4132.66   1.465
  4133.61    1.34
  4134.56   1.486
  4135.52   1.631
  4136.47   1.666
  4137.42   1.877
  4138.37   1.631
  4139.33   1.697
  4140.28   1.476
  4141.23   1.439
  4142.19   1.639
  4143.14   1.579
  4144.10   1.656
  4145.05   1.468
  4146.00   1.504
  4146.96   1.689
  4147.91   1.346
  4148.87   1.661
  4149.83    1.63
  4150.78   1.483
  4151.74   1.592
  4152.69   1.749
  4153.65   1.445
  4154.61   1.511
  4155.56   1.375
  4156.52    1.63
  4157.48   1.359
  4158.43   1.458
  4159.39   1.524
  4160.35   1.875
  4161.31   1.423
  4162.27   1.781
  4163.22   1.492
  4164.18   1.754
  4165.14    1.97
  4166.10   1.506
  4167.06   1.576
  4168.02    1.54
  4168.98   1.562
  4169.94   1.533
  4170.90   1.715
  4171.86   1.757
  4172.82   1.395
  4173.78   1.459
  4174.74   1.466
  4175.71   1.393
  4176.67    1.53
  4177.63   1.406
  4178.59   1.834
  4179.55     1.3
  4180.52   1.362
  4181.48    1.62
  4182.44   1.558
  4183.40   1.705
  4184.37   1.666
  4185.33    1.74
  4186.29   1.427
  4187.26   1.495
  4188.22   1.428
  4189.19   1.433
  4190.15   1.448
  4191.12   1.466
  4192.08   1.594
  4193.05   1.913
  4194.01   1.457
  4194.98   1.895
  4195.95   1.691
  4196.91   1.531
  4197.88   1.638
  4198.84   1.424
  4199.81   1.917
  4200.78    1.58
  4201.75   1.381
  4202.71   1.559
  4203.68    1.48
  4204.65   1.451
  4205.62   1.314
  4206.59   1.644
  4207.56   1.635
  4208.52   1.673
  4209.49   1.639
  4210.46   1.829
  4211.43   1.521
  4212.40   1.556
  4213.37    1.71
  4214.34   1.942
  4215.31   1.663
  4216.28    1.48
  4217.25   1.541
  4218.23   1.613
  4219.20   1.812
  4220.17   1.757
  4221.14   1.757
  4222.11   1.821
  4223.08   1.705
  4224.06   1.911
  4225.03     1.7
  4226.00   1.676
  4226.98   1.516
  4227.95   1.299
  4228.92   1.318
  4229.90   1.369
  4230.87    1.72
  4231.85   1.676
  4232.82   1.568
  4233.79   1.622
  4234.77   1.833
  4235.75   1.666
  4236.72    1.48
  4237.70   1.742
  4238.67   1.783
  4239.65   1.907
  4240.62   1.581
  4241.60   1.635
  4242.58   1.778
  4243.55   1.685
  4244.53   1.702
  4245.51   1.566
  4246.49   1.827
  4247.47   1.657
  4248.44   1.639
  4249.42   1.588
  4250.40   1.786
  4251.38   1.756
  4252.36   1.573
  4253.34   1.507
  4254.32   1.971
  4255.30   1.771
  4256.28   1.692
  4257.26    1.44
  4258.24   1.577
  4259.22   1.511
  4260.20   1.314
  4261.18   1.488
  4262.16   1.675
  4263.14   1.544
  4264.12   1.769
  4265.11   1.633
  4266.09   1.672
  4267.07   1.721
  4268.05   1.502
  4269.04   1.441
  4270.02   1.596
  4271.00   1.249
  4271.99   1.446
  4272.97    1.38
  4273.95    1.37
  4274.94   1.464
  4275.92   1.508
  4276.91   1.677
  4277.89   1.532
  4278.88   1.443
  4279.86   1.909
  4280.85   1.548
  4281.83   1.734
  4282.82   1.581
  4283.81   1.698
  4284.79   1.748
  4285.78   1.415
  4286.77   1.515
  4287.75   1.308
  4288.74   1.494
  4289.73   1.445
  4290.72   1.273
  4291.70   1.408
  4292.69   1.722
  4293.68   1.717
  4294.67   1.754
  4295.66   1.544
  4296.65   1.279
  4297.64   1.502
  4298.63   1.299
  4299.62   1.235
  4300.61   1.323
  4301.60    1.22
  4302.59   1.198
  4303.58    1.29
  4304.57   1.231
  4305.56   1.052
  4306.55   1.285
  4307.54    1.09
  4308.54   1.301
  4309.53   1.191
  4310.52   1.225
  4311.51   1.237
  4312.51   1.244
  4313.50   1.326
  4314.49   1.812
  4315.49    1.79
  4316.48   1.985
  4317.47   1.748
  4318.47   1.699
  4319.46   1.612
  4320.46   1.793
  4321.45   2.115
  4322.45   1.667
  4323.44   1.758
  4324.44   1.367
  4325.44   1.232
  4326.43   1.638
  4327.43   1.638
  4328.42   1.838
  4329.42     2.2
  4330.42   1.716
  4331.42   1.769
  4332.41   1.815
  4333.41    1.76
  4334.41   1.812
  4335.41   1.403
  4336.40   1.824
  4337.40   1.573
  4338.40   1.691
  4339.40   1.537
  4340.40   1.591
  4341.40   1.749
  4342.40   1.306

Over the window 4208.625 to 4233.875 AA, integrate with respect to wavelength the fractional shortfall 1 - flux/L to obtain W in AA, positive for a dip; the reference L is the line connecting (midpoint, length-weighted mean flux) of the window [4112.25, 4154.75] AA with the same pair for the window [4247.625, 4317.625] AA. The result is -1.9 AA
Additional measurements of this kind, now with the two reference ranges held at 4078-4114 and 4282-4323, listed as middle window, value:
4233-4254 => -3.0 AA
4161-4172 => -1.2 AA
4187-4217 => -2.5 AA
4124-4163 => -2.6 AA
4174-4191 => -0.5 AA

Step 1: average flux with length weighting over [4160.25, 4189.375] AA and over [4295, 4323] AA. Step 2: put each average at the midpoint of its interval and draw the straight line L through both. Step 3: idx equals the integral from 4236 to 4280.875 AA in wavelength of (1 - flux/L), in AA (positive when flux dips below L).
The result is -3.62 AA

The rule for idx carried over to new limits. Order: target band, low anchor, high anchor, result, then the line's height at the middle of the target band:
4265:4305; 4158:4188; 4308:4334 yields 3.2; 1.62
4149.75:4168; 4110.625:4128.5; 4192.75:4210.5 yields 0.2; 1.6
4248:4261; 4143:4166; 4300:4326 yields -1.0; 1.5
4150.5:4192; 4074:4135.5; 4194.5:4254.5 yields 0.7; 1.58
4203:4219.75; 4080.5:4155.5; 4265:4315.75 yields -1.6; 1.48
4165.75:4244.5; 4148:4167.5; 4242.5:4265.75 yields 0.4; 1.61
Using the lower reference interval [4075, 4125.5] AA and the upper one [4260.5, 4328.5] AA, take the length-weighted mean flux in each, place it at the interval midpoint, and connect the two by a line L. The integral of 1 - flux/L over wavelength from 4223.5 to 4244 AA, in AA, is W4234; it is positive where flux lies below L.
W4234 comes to -1.90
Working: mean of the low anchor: 1.49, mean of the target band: 1.64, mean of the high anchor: 1.51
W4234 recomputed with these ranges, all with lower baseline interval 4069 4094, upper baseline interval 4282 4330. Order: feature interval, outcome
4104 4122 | 0.9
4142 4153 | -0.2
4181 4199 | -0.6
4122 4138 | -0.2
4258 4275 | -0.1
